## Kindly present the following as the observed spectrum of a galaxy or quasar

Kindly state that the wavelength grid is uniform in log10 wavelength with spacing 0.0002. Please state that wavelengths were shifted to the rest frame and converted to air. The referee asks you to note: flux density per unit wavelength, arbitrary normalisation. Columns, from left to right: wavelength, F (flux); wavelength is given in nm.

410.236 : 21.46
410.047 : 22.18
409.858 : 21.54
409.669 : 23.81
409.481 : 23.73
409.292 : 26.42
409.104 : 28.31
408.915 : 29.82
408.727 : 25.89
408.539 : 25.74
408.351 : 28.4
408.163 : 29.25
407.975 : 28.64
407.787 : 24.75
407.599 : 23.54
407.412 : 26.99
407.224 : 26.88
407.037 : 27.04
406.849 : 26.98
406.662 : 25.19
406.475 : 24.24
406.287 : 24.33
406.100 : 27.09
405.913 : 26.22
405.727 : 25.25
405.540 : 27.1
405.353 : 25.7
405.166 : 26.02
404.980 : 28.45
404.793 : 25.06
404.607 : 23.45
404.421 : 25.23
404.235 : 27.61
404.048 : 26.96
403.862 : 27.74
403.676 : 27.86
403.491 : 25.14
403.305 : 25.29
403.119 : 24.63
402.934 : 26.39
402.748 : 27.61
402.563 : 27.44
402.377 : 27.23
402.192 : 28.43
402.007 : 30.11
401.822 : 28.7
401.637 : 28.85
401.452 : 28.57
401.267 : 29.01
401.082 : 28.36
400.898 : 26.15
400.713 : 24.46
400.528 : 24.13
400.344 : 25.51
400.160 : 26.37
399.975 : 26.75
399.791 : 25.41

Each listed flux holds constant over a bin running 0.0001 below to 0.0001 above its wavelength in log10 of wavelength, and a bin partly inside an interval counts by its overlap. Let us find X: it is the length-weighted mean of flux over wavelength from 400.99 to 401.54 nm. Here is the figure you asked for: 28.6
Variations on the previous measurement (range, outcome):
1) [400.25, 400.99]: 25.1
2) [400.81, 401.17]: 27.3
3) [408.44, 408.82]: 25.9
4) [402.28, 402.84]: 27.4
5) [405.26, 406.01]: 26.1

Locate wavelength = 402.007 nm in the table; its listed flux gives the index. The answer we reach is 30.11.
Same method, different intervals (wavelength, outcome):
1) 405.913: 26.22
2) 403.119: 24.63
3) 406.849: 26.98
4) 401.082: 28.36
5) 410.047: 22.18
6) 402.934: 26.39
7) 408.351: 28.4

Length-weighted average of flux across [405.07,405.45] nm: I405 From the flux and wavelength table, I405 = 25.9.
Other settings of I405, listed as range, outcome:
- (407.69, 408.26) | 27.5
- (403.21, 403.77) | 26.1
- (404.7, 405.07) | 26.7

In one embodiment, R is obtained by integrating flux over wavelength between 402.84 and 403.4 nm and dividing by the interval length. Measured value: 25.4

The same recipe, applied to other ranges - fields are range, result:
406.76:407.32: 26.9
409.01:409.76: 25.6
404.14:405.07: 25.9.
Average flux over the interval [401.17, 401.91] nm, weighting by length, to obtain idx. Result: 28.8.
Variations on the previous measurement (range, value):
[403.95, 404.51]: 26.6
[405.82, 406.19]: 26.7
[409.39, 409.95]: 23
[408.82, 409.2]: 29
